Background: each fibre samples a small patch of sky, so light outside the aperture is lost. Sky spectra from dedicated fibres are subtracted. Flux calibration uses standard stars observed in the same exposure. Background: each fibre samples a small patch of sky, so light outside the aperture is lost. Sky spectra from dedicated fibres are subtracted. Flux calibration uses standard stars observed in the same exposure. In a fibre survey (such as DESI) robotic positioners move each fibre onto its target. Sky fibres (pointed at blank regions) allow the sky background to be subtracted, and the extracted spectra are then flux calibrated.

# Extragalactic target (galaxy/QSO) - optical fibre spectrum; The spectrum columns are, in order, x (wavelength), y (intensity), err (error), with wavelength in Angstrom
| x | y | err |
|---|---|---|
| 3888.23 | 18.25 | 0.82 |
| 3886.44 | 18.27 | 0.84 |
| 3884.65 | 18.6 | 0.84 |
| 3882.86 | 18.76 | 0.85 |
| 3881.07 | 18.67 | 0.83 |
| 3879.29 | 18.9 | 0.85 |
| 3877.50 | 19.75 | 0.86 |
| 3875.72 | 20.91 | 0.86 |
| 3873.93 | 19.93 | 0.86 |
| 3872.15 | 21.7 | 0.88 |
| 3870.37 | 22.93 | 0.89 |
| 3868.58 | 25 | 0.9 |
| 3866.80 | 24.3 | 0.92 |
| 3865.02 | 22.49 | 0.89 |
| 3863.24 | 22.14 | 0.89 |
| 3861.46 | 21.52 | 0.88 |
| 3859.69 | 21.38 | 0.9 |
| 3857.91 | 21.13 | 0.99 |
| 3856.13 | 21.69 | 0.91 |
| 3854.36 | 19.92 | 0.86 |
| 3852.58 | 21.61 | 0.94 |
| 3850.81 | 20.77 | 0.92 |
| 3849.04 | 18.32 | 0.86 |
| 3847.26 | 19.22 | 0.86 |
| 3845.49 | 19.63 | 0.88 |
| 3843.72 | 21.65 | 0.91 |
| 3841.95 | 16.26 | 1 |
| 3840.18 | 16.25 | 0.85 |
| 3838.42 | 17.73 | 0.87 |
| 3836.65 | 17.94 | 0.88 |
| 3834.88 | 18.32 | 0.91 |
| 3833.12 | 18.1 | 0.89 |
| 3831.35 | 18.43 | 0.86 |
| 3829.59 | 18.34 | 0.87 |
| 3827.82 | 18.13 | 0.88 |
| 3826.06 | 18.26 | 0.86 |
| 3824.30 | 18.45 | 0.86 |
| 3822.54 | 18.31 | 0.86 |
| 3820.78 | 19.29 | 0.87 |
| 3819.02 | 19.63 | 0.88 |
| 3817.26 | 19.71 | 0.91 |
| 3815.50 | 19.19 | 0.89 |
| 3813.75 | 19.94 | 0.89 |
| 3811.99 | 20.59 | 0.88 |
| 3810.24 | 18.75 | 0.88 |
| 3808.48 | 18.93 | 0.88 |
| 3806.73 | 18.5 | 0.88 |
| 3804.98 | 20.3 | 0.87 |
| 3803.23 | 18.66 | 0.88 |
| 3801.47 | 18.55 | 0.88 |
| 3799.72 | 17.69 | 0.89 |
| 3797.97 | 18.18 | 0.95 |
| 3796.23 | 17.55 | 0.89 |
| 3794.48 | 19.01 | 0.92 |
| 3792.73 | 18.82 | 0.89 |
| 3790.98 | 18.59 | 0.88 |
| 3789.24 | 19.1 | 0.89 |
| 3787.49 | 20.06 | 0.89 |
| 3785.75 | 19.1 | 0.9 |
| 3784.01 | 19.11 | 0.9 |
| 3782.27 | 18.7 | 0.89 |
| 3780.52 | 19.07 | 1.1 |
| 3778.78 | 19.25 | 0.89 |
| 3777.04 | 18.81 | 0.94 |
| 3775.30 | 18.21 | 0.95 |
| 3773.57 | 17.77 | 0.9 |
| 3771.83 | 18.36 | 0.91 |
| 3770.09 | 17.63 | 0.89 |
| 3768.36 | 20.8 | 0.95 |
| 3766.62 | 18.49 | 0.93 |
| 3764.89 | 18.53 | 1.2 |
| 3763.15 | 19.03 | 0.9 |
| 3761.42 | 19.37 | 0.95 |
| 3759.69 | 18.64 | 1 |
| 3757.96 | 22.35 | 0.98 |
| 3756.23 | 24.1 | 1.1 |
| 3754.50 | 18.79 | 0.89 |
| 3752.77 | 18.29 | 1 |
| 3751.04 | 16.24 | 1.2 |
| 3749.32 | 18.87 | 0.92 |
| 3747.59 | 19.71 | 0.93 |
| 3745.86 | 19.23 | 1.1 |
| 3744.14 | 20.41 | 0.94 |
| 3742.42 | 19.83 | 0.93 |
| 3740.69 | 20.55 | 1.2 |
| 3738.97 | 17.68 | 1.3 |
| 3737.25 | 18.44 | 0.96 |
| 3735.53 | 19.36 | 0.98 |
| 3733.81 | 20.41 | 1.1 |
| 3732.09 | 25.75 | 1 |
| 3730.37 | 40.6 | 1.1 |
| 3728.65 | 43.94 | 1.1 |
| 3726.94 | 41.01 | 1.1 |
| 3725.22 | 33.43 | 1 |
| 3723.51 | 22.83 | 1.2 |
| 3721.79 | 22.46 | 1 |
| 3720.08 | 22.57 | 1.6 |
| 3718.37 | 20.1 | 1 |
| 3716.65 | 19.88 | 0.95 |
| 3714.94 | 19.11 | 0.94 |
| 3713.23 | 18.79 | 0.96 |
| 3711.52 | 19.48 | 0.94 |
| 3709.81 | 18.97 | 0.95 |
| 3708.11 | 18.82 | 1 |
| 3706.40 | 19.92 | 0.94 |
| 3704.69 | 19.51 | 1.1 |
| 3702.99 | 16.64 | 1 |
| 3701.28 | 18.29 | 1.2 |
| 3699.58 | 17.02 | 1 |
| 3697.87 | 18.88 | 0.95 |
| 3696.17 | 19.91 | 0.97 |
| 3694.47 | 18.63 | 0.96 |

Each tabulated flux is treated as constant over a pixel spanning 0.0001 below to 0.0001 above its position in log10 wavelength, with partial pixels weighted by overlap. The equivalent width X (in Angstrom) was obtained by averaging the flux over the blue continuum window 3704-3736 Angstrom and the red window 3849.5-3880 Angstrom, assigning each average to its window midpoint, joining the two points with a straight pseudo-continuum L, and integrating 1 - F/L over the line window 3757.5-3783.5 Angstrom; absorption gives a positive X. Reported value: 5.1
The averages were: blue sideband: 24.7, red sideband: 21.5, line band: 18.9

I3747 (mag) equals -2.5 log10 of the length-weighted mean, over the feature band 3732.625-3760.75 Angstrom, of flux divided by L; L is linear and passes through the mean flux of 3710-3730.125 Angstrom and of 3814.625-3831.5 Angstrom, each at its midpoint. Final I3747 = 0.22 mag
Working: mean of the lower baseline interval 26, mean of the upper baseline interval 18.8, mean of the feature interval 19.6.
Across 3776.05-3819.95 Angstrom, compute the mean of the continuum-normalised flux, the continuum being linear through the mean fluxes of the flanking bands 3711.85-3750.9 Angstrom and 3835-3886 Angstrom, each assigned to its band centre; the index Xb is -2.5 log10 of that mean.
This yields 0.15 mag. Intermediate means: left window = 23.7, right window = 20.3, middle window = 19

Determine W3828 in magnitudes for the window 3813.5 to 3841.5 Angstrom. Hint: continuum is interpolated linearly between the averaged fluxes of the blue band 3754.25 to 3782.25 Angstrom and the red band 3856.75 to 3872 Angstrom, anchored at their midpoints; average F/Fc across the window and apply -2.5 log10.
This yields 0.16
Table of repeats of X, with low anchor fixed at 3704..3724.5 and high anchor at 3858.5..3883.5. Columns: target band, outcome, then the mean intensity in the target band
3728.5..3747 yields -2.64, 23.4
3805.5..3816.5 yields 0.83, 19.4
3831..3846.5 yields 2.10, 18.3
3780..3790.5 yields 0.81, 19.2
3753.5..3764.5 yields 0.17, 20.3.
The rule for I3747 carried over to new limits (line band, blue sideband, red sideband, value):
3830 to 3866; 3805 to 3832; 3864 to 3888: 0.010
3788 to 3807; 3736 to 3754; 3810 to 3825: 0.033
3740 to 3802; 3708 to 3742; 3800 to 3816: 0.127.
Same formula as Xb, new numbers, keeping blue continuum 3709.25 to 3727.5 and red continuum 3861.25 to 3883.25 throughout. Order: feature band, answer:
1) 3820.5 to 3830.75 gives 0.19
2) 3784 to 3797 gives 0.18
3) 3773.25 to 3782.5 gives 0.20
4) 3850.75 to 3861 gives 0.02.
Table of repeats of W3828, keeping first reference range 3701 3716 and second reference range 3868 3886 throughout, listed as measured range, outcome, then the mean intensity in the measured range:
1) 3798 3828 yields 0.046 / 19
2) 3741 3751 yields -0.010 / 19.4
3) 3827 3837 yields 0.100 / 18.2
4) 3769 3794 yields 0.042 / 18.8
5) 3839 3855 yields 0.047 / 19.3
